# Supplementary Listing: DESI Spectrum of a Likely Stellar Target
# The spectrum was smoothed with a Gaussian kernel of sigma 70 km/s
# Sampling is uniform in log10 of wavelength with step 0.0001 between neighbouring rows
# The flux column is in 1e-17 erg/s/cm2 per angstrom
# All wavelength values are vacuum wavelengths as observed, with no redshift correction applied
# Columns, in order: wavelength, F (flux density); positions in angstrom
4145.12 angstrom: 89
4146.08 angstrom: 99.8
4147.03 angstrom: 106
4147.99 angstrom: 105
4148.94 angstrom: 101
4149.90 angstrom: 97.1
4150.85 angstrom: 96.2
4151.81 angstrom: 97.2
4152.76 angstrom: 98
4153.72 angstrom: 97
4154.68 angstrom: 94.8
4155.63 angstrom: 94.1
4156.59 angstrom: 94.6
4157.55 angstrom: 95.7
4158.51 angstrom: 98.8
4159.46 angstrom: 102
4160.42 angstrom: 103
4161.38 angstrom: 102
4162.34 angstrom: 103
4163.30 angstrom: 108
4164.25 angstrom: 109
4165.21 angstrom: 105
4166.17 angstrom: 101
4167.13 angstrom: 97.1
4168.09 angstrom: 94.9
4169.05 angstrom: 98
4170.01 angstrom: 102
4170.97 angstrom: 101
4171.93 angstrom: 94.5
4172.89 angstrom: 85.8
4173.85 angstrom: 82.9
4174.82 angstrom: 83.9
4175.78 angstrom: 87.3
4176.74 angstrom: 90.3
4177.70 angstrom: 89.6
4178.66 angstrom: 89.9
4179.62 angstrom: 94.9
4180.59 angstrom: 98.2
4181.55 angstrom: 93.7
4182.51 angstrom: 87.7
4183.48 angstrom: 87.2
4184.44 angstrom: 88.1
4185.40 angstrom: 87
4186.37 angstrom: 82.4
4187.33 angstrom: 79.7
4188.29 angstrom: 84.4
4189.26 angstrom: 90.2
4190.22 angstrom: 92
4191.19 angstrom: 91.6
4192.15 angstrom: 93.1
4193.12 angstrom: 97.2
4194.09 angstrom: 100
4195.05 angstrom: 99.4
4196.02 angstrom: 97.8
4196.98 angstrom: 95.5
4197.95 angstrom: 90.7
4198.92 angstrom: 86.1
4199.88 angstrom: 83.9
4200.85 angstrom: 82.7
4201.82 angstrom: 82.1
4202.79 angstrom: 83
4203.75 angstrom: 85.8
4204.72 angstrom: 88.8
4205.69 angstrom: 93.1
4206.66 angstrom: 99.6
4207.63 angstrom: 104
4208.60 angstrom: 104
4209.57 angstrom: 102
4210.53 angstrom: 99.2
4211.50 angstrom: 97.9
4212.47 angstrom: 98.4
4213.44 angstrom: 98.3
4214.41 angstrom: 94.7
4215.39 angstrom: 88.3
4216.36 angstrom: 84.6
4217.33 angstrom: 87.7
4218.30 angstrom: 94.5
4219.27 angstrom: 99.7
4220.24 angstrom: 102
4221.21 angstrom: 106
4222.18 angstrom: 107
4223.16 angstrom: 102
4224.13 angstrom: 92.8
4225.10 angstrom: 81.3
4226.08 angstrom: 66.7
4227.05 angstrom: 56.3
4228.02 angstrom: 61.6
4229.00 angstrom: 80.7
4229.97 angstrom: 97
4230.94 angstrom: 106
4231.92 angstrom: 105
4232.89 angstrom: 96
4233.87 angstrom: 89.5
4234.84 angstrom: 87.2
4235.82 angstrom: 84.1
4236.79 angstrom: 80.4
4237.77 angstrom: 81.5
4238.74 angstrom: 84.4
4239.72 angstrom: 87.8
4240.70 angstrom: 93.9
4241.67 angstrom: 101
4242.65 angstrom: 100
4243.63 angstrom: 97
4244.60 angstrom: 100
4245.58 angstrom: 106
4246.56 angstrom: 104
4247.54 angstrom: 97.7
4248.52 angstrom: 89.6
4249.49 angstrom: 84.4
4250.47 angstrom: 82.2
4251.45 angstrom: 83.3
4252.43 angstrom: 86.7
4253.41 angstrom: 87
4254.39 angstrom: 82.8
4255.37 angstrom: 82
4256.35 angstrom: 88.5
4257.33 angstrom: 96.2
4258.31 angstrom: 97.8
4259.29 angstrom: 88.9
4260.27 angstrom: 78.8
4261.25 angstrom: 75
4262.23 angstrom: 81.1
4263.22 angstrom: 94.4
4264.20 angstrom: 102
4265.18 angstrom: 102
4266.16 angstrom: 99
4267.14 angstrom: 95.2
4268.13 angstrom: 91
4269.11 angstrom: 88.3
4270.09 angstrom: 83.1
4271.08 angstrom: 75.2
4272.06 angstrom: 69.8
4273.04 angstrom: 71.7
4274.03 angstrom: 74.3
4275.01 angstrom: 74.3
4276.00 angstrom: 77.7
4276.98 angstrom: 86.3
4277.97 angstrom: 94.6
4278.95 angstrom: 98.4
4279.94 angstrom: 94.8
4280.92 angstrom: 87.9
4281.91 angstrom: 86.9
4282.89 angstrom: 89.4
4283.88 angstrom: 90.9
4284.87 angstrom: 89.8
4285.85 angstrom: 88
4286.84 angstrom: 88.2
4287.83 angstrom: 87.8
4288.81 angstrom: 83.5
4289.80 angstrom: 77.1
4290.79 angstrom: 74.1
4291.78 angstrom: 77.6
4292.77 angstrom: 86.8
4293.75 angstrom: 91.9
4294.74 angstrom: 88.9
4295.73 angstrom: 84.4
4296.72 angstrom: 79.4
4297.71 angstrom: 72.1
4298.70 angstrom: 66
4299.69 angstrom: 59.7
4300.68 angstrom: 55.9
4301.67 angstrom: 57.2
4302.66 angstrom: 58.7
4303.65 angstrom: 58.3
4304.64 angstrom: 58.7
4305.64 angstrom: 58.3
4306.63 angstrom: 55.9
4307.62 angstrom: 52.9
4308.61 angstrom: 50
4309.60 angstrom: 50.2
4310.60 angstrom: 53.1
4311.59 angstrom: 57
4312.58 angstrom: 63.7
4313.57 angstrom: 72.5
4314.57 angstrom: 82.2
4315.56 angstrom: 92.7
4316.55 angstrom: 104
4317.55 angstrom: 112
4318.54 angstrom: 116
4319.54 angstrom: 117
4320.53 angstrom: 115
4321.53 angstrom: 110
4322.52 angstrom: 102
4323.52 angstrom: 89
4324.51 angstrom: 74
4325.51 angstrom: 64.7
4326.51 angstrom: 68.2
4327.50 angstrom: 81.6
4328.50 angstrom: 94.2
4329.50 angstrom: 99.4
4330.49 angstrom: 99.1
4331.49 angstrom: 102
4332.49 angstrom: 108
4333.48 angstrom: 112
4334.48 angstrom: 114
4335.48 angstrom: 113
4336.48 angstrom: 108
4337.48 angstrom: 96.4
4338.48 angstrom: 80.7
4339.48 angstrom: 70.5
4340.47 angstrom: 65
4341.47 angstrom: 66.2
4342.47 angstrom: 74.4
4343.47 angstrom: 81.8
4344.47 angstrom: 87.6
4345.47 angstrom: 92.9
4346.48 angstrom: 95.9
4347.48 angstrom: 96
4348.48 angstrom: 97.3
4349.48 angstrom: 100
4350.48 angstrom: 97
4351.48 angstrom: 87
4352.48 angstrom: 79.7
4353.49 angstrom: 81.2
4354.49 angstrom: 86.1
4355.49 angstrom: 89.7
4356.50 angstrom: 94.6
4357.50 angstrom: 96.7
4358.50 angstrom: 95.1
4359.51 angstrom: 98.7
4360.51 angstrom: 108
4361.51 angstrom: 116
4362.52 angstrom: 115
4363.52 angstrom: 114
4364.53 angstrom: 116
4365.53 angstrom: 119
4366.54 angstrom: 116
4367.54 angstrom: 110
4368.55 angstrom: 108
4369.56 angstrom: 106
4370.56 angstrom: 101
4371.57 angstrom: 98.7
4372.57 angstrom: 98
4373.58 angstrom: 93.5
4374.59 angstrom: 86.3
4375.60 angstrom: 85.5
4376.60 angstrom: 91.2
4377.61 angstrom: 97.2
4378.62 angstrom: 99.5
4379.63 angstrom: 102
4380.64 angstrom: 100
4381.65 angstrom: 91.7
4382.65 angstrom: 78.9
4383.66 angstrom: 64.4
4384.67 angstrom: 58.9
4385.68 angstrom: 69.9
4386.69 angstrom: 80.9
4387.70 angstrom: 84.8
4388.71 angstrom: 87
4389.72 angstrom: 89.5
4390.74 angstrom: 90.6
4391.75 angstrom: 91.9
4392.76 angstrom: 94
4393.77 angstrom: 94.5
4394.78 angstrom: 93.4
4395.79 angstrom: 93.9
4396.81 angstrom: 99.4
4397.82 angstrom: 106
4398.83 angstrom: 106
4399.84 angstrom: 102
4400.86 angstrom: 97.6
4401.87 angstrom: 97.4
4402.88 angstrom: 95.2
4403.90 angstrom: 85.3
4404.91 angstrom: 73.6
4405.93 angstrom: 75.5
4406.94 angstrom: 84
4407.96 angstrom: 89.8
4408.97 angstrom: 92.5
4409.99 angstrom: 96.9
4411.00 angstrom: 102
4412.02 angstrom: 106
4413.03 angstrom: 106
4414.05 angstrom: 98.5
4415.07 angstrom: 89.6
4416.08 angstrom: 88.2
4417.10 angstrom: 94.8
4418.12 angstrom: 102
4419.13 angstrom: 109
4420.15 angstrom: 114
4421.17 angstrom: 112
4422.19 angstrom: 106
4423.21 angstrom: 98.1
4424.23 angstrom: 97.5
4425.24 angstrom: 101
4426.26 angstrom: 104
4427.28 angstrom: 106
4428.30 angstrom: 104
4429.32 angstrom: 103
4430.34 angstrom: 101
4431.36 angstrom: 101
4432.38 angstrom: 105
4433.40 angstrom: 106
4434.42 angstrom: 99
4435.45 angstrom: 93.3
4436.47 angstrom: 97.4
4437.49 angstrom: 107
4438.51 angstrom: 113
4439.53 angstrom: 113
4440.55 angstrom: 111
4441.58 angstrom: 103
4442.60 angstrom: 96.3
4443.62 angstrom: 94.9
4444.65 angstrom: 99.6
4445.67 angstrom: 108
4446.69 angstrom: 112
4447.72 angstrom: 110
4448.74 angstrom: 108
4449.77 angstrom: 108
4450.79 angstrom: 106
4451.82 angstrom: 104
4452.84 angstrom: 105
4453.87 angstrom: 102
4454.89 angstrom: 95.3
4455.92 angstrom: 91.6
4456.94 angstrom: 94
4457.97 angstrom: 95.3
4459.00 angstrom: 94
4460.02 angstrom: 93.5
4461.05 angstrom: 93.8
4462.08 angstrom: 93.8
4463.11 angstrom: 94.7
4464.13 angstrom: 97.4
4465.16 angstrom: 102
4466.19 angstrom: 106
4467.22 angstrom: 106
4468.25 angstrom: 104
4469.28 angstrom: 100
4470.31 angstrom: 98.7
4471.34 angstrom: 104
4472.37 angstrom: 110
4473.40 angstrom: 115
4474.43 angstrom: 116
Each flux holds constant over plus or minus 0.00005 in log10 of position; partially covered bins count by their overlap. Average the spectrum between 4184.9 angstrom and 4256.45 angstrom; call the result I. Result 91.1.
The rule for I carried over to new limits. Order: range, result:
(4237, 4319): 82.7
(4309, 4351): 89.8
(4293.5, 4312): 63.2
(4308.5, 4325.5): 86.1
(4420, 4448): 104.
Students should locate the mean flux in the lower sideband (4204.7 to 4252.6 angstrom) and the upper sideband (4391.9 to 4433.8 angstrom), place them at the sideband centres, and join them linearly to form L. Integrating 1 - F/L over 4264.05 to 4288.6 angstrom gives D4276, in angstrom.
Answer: 1.8 angstrom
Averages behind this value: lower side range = 92.4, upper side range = 98.3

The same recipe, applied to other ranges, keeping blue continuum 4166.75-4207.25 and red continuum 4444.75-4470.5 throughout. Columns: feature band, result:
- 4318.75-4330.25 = 0.35 angstrom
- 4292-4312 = 6.33 angstrom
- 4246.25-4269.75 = 0.93 angstrom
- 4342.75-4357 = 0.98 angstrom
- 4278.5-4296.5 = 1.46 angstrom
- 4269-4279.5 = 1.45 angstrom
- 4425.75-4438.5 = -0.34 angstrom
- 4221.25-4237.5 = 0.85 angstrom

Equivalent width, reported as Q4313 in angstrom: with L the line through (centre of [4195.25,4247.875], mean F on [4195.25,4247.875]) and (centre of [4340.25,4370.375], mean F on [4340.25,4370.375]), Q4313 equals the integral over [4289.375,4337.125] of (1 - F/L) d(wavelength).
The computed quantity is 6.6 angstrom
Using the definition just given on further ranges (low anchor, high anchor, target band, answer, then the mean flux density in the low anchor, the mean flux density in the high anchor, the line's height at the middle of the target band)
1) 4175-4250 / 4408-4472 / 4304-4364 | 5.2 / 91.6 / 102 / 96.9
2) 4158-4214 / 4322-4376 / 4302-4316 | 4.9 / 93.9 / 95.1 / 94.8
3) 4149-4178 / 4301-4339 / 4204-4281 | 0.2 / 96.9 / 84.1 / 90.5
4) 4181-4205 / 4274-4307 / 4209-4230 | -1.1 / 89.3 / 78.2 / 86.2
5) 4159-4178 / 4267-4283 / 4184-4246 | -0.1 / 97.1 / 84.3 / 91.5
